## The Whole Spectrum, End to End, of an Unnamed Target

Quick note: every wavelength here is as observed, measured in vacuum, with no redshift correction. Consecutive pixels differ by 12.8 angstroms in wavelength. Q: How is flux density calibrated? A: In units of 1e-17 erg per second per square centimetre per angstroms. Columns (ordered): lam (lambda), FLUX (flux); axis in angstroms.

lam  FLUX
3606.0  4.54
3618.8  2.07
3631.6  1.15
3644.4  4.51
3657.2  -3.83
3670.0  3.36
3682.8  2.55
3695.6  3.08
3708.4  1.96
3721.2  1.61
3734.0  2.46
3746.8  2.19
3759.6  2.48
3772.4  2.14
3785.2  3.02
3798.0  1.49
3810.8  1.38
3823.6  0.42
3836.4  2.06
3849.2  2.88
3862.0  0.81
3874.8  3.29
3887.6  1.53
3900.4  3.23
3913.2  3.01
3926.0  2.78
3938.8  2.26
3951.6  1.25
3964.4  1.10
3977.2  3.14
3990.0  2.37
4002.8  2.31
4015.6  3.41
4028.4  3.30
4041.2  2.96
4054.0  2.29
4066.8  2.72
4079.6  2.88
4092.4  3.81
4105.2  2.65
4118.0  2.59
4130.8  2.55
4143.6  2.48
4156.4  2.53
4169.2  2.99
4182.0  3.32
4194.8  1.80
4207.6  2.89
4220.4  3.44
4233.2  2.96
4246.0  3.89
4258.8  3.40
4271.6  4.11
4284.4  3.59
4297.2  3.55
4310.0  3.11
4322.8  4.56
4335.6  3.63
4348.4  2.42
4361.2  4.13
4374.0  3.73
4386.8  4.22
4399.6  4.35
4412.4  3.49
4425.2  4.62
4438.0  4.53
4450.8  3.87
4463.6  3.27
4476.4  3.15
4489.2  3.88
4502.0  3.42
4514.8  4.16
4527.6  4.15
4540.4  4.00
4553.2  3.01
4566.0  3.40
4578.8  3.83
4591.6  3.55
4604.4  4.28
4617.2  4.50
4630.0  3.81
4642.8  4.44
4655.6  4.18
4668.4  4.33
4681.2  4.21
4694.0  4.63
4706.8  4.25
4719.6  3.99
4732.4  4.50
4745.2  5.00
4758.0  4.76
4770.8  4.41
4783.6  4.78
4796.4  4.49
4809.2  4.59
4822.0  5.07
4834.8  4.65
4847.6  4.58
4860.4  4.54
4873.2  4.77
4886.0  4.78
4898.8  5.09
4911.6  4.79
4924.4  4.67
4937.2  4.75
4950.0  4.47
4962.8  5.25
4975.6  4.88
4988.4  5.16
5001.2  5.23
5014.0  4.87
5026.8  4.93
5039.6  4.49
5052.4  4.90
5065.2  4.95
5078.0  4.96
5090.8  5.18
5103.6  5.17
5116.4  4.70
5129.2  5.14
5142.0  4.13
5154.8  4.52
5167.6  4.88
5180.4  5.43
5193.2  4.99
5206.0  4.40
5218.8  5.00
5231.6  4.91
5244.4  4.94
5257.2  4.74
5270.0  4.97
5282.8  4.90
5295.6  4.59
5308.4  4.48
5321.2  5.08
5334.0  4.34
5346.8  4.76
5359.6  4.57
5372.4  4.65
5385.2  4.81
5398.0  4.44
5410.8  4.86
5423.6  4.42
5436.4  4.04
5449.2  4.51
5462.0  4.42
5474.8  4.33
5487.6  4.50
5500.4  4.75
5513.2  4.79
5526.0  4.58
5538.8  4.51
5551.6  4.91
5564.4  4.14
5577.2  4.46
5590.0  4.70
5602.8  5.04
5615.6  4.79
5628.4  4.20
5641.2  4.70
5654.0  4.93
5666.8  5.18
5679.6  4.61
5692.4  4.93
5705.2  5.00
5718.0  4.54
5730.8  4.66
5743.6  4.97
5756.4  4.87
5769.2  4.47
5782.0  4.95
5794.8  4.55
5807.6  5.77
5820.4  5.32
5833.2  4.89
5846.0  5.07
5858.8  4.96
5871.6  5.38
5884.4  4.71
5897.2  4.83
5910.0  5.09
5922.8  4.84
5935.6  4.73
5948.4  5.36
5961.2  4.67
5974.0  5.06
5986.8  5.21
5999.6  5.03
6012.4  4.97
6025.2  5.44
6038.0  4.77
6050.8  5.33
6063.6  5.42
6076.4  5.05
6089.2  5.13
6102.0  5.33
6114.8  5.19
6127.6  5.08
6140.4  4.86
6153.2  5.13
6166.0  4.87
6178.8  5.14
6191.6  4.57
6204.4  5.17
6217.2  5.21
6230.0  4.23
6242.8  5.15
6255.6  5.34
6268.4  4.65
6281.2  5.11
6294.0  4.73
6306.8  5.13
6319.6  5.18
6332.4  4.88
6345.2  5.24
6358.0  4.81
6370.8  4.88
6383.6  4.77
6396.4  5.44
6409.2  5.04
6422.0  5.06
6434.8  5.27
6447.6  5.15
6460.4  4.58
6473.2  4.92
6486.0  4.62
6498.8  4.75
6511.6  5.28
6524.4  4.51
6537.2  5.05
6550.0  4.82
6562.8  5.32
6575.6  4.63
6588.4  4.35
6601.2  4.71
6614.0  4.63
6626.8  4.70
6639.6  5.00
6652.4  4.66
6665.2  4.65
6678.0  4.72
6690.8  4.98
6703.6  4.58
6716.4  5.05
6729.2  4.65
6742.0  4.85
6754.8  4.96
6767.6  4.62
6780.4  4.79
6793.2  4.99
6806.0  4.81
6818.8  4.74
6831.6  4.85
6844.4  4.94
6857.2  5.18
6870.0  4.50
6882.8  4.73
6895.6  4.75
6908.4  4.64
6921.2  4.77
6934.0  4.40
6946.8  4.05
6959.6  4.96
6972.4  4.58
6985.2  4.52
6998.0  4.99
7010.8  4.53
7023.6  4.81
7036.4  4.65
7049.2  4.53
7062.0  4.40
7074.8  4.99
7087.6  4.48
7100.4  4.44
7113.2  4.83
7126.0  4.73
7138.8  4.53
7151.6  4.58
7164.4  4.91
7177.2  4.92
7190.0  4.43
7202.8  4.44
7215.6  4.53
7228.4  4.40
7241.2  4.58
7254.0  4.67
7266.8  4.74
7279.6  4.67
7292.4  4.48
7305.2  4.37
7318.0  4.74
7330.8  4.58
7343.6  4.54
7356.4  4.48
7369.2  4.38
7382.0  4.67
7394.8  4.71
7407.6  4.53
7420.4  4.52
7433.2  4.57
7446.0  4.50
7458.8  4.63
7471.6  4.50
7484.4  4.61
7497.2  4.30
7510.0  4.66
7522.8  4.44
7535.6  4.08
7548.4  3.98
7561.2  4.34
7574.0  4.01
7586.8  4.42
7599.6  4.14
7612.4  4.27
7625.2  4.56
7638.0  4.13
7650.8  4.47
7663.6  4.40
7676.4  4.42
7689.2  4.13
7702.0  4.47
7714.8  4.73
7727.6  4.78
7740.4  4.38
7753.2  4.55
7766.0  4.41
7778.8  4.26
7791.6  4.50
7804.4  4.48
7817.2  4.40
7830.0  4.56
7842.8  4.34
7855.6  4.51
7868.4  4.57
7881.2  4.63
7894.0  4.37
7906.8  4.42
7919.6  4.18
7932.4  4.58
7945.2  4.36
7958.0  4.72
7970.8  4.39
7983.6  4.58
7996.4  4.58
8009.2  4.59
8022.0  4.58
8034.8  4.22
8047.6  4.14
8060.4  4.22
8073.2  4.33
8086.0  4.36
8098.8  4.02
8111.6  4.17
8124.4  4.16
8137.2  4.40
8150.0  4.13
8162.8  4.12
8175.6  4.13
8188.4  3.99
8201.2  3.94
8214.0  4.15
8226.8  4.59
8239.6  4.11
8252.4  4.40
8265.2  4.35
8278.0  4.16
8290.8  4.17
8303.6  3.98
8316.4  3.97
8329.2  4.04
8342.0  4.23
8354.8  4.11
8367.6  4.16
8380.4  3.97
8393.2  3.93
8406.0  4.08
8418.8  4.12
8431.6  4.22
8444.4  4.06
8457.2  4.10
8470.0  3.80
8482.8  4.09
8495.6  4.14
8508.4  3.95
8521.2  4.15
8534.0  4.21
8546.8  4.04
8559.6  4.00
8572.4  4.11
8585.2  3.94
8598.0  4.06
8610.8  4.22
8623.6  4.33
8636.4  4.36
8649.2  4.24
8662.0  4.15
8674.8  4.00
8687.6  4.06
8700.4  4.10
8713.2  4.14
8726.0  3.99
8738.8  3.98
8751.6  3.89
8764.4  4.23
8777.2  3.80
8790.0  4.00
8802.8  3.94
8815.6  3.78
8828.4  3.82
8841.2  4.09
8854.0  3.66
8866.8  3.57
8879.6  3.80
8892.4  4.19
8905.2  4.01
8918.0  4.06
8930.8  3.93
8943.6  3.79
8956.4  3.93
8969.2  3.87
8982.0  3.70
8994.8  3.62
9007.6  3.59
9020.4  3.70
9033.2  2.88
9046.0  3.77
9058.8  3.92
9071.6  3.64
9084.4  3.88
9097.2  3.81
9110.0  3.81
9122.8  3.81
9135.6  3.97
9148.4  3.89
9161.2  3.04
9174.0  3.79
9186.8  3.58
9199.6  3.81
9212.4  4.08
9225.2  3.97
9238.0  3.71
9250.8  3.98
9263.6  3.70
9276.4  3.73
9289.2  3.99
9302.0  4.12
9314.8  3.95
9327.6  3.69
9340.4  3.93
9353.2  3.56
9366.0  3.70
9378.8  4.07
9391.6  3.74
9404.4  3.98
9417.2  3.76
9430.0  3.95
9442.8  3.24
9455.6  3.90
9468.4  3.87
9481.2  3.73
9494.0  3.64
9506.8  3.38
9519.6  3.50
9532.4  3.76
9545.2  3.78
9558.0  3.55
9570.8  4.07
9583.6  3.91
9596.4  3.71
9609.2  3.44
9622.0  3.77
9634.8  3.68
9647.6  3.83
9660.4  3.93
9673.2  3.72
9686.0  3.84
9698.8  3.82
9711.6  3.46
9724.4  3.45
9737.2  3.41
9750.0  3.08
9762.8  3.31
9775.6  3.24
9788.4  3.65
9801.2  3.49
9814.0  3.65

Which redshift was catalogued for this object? 0.057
